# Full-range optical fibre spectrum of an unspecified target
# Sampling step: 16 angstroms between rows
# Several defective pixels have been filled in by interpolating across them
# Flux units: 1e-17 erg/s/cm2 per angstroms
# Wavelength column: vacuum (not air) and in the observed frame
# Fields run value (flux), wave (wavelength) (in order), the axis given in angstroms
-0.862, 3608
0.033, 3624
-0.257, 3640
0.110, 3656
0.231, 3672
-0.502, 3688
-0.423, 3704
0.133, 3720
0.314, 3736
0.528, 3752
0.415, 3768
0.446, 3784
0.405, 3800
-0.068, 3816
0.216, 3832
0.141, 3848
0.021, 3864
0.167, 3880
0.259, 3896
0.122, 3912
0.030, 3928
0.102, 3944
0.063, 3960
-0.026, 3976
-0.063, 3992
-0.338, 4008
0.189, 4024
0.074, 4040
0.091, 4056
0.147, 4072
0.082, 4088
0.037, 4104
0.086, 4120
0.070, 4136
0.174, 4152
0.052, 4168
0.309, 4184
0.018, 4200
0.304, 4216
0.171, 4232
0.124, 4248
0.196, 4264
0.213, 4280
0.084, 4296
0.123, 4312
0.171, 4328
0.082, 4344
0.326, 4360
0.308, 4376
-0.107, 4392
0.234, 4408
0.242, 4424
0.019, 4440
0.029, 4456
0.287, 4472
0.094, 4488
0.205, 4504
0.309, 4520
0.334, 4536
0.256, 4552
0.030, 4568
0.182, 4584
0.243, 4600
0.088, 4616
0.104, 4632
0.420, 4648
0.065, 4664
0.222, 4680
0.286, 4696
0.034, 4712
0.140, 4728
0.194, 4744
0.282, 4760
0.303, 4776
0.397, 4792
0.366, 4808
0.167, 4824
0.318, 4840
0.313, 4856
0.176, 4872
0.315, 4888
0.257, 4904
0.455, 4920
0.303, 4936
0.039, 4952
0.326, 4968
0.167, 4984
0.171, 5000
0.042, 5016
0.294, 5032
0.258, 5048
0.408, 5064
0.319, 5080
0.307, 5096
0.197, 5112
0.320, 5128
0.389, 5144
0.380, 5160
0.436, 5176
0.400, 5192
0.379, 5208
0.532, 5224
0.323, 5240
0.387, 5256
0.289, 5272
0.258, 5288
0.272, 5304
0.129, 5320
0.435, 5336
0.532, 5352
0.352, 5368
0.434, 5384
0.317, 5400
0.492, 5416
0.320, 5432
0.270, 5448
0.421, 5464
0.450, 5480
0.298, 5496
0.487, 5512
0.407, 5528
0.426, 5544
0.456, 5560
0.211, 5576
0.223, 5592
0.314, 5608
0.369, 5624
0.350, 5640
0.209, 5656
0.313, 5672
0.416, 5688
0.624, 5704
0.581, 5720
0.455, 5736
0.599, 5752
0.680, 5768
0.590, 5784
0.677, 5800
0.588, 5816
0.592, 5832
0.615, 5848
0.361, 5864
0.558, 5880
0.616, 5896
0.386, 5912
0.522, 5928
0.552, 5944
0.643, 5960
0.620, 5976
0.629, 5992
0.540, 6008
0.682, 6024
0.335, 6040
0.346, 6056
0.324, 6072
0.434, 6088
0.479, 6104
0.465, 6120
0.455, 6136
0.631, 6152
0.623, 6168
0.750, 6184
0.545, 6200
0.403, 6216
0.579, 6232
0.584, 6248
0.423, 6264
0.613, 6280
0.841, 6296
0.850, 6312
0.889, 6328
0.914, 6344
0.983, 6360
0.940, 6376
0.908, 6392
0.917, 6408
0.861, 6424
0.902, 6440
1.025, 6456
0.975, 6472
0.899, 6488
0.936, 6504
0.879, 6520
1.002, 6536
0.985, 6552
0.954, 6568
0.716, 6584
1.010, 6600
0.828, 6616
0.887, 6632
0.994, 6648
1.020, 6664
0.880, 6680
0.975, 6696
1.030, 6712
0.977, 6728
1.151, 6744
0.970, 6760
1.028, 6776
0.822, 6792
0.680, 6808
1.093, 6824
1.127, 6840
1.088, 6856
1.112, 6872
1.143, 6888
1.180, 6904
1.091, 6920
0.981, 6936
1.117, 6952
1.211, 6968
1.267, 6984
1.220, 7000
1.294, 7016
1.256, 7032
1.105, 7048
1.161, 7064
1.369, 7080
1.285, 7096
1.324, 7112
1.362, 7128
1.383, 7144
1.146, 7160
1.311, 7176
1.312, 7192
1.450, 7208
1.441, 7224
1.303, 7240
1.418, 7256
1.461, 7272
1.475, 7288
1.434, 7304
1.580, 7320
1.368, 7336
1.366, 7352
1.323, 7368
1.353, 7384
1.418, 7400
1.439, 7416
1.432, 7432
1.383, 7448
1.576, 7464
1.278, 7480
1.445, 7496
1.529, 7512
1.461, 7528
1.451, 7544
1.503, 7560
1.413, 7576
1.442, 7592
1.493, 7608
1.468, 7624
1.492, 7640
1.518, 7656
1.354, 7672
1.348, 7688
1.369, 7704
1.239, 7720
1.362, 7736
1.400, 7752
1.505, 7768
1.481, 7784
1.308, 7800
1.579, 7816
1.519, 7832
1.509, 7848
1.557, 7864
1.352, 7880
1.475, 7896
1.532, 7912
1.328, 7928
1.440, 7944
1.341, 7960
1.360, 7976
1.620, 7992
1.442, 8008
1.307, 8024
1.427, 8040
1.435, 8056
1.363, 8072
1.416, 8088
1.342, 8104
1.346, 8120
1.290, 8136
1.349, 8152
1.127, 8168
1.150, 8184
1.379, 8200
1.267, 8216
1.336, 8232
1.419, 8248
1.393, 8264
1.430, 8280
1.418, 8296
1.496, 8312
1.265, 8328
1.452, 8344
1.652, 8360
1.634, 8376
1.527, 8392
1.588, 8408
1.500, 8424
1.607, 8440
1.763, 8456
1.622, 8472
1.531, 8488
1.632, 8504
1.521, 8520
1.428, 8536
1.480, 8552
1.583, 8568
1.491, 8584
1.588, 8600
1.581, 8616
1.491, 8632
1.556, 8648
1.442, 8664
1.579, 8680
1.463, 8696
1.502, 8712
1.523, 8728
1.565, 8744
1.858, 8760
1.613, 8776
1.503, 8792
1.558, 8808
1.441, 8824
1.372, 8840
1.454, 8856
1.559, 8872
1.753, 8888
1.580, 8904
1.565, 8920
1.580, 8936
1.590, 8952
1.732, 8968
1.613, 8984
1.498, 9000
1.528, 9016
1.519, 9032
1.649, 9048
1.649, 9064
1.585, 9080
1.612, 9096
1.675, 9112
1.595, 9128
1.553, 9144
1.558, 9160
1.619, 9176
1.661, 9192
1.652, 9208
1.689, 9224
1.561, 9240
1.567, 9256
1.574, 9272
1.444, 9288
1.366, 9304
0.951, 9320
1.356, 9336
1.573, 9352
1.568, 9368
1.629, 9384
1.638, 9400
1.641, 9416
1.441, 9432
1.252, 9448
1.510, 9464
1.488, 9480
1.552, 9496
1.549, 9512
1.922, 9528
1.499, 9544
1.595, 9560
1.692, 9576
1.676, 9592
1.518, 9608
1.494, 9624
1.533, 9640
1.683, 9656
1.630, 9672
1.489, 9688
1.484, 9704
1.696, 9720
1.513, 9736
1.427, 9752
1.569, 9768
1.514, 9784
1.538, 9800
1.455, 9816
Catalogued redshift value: 0.58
